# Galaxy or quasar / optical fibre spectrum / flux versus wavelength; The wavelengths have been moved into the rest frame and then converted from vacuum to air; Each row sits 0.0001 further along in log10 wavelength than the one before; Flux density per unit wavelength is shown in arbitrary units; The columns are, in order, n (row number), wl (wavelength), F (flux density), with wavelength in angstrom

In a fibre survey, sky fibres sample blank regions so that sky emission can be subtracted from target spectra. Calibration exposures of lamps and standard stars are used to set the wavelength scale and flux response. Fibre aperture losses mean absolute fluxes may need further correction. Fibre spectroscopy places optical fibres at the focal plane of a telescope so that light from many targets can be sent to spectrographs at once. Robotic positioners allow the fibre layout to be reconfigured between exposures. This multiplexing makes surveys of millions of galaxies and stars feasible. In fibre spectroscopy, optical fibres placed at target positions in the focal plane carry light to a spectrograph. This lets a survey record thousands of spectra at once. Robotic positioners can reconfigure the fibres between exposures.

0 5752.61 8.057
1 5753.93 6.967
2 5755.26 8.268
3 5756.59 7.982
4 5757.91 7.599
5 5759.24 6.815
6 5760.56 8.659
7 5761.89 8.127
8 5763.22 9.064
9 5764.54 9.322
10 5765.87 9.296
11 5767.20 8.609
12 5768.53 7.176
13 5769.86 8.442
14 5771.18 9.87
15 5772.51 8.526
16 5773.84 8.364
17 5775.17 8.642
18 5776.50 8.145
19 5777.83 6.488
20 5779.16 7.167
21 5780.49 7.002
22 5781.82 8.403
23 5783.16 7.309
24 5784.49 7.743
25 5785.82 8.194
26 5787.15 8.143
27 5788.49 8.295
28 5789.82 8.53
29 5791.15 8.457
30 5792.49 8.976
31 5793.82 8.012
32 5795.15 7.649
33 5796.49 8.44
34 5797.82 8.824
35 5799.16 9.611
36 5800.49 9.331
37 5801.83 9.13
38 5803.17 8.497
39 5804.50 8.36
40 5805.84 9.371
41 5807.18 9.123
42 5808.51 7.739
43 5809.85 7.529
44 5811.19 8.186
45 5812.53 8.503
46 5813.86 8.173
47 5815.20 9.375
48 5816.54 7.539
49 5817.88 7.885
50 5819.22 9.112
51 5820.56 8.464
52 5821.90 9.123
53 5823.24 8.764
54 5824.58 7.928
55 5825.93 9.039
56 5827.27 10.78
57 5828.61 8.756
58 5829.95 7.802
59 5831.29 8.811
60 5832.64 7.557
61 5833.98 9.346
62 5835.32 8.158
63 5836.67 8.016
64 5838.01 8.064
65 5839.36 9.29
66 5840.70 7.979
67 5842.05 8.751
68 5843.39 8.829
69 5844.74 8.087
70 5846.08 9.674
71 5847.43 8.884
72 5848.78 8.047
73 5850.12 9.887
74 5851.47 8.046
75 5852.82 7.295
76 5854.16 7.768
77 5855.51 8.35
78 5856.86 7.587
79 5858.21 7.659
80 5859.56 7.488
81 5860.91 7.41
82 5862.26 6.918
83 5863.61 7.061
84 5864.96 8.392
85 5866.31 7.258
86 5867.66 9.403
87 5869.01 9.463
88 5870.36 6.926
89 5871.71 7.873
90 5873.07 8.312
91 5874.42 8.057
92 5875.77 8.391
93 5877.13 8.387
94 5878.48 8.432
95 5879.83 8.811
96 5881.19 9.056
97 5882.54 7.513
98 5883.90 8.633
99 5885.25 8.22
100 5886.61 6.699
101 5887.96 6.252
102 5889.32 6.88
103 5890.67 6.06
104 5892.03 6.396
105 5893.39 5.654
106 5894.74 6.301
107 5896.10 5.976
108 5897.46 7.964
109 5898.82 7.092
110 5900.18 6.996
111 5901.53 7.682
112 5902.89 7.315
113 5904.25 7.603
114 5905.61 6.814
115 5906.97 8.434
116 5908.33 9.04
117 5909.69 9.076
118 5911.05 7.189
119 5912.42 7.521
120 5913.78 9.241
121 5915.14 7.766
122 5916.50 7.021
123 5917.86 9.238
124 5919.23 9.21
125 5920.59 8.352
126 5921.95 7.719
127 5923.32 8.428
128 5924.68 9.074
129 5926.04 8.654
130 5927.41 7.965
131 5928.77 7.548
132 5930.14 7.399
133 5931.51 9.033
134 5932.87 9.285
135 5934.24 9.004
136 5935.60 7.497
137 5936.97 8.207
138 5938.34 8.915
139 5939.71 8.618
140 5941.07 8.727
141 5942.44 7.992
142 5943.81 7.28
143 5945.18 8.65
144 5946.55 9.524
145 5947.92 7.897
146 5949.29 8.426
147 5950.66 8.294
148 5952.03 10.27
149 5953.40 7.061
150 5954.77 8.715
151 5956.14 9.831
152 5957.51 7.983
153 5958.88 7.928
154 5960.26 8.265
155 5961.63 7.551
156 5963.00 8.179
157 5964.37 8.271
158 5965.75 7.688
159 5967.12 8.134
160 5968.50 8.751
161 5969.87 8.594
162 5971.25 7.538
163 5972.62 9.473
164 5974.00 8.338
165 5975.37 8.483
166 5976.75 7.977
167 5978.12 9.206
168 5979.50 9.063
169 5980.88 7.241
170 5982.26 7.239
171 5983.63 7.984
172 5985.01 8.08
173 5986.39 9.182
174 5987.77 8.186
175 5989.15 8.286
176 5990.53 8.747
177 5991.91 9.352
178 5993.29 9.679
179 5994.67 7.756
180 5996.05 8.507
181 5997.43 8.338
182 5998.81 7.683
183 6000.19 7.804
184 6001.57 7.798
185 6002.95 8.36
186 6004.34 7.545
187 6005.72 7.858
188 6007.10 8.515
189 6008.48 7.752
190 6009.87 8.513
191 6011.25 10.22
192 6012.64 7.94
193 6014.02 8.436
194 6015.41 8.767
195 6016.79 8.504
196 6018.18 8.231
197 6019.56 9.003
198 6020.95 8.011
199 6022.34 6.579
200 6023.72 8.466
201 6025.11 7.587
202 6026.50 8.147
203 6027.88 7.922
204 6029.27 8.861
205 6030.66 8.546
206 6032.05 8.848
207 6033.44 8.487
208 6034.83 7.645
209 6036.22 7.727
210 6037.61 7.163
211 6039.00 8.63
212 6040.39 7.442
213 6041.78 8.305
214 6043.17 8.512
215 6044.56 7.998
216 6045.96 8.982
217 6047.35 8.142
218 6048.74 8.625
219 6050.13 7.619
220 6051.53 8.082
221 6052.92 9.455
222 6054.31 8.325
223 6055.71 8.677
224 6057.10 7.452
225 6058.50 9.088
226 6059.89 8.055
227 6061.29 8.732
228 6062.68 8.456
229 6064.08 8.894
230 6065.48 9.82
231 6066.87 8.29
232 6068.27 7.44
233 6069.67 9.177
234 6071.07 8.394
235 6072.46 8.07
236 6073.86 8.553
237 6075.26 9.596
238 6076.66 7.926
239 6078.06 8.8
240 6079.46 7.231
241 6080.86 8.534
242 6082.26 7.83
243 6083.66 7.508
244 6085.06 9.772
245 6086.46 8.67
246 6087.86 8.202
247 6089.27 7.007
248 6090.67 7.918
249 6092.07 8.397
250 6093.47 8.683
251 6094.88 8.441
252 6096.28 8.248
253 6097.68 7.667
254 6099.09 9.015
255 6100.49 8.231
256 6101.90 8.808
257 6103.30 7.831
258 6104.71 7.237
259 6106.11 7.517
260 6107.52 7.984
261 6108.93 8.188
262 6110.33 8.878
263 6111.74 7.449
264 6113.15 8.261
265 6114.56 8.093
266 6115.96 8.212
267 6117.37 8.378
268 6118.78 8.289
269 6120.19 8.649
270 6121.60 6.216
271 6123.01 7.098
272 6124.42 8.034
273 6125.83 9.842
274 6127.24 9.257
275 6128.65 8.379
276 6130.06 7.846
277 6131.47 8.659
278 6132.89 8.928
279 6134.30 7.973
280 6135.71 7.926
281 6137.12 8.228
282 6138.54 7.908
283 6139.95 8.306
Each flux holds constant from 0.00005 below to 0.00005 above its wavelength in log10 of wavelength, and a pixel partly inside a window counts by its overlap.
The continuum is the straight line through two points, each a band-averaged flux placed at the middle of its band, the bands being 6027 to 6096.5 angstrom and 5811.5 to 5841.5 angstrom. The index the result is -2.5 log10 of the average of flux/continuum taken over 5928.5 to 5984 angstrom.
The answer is 0.01 mag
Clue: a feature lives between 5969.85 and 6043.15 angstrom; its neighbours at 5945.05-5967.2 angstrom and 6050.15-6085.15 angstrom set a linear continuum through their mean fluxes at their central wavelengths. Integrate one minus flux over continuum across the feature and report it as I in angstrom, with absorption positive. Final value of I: 1.3 angstrom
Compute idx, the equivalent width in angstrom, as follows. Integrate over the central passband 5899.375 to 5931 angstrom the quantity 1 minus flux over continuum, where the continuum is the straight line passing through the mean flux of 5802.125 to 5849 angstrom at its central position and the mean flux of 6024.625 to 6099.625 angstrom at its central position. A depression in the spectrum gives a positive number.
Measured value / 1.6 angstrom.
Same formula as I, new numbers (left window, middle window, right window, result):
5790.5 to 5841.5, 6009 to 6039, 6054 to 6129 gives 0.3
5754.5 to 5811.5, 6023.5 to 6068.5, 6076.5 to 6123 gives -1.0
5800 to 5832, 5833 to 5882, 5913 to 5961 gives 1.8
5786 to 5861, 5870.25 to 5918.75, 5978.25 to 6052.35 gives 4.3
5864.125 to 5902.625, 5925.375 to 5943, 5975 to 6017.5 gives -1.0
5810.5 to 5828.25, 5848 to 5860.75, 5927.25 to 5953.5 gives 0.9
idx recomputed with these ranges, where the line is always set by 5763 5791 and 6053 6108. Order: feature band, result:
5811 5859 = -1.4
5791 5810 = -0.9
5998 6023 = 0.3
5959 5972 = 0.3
